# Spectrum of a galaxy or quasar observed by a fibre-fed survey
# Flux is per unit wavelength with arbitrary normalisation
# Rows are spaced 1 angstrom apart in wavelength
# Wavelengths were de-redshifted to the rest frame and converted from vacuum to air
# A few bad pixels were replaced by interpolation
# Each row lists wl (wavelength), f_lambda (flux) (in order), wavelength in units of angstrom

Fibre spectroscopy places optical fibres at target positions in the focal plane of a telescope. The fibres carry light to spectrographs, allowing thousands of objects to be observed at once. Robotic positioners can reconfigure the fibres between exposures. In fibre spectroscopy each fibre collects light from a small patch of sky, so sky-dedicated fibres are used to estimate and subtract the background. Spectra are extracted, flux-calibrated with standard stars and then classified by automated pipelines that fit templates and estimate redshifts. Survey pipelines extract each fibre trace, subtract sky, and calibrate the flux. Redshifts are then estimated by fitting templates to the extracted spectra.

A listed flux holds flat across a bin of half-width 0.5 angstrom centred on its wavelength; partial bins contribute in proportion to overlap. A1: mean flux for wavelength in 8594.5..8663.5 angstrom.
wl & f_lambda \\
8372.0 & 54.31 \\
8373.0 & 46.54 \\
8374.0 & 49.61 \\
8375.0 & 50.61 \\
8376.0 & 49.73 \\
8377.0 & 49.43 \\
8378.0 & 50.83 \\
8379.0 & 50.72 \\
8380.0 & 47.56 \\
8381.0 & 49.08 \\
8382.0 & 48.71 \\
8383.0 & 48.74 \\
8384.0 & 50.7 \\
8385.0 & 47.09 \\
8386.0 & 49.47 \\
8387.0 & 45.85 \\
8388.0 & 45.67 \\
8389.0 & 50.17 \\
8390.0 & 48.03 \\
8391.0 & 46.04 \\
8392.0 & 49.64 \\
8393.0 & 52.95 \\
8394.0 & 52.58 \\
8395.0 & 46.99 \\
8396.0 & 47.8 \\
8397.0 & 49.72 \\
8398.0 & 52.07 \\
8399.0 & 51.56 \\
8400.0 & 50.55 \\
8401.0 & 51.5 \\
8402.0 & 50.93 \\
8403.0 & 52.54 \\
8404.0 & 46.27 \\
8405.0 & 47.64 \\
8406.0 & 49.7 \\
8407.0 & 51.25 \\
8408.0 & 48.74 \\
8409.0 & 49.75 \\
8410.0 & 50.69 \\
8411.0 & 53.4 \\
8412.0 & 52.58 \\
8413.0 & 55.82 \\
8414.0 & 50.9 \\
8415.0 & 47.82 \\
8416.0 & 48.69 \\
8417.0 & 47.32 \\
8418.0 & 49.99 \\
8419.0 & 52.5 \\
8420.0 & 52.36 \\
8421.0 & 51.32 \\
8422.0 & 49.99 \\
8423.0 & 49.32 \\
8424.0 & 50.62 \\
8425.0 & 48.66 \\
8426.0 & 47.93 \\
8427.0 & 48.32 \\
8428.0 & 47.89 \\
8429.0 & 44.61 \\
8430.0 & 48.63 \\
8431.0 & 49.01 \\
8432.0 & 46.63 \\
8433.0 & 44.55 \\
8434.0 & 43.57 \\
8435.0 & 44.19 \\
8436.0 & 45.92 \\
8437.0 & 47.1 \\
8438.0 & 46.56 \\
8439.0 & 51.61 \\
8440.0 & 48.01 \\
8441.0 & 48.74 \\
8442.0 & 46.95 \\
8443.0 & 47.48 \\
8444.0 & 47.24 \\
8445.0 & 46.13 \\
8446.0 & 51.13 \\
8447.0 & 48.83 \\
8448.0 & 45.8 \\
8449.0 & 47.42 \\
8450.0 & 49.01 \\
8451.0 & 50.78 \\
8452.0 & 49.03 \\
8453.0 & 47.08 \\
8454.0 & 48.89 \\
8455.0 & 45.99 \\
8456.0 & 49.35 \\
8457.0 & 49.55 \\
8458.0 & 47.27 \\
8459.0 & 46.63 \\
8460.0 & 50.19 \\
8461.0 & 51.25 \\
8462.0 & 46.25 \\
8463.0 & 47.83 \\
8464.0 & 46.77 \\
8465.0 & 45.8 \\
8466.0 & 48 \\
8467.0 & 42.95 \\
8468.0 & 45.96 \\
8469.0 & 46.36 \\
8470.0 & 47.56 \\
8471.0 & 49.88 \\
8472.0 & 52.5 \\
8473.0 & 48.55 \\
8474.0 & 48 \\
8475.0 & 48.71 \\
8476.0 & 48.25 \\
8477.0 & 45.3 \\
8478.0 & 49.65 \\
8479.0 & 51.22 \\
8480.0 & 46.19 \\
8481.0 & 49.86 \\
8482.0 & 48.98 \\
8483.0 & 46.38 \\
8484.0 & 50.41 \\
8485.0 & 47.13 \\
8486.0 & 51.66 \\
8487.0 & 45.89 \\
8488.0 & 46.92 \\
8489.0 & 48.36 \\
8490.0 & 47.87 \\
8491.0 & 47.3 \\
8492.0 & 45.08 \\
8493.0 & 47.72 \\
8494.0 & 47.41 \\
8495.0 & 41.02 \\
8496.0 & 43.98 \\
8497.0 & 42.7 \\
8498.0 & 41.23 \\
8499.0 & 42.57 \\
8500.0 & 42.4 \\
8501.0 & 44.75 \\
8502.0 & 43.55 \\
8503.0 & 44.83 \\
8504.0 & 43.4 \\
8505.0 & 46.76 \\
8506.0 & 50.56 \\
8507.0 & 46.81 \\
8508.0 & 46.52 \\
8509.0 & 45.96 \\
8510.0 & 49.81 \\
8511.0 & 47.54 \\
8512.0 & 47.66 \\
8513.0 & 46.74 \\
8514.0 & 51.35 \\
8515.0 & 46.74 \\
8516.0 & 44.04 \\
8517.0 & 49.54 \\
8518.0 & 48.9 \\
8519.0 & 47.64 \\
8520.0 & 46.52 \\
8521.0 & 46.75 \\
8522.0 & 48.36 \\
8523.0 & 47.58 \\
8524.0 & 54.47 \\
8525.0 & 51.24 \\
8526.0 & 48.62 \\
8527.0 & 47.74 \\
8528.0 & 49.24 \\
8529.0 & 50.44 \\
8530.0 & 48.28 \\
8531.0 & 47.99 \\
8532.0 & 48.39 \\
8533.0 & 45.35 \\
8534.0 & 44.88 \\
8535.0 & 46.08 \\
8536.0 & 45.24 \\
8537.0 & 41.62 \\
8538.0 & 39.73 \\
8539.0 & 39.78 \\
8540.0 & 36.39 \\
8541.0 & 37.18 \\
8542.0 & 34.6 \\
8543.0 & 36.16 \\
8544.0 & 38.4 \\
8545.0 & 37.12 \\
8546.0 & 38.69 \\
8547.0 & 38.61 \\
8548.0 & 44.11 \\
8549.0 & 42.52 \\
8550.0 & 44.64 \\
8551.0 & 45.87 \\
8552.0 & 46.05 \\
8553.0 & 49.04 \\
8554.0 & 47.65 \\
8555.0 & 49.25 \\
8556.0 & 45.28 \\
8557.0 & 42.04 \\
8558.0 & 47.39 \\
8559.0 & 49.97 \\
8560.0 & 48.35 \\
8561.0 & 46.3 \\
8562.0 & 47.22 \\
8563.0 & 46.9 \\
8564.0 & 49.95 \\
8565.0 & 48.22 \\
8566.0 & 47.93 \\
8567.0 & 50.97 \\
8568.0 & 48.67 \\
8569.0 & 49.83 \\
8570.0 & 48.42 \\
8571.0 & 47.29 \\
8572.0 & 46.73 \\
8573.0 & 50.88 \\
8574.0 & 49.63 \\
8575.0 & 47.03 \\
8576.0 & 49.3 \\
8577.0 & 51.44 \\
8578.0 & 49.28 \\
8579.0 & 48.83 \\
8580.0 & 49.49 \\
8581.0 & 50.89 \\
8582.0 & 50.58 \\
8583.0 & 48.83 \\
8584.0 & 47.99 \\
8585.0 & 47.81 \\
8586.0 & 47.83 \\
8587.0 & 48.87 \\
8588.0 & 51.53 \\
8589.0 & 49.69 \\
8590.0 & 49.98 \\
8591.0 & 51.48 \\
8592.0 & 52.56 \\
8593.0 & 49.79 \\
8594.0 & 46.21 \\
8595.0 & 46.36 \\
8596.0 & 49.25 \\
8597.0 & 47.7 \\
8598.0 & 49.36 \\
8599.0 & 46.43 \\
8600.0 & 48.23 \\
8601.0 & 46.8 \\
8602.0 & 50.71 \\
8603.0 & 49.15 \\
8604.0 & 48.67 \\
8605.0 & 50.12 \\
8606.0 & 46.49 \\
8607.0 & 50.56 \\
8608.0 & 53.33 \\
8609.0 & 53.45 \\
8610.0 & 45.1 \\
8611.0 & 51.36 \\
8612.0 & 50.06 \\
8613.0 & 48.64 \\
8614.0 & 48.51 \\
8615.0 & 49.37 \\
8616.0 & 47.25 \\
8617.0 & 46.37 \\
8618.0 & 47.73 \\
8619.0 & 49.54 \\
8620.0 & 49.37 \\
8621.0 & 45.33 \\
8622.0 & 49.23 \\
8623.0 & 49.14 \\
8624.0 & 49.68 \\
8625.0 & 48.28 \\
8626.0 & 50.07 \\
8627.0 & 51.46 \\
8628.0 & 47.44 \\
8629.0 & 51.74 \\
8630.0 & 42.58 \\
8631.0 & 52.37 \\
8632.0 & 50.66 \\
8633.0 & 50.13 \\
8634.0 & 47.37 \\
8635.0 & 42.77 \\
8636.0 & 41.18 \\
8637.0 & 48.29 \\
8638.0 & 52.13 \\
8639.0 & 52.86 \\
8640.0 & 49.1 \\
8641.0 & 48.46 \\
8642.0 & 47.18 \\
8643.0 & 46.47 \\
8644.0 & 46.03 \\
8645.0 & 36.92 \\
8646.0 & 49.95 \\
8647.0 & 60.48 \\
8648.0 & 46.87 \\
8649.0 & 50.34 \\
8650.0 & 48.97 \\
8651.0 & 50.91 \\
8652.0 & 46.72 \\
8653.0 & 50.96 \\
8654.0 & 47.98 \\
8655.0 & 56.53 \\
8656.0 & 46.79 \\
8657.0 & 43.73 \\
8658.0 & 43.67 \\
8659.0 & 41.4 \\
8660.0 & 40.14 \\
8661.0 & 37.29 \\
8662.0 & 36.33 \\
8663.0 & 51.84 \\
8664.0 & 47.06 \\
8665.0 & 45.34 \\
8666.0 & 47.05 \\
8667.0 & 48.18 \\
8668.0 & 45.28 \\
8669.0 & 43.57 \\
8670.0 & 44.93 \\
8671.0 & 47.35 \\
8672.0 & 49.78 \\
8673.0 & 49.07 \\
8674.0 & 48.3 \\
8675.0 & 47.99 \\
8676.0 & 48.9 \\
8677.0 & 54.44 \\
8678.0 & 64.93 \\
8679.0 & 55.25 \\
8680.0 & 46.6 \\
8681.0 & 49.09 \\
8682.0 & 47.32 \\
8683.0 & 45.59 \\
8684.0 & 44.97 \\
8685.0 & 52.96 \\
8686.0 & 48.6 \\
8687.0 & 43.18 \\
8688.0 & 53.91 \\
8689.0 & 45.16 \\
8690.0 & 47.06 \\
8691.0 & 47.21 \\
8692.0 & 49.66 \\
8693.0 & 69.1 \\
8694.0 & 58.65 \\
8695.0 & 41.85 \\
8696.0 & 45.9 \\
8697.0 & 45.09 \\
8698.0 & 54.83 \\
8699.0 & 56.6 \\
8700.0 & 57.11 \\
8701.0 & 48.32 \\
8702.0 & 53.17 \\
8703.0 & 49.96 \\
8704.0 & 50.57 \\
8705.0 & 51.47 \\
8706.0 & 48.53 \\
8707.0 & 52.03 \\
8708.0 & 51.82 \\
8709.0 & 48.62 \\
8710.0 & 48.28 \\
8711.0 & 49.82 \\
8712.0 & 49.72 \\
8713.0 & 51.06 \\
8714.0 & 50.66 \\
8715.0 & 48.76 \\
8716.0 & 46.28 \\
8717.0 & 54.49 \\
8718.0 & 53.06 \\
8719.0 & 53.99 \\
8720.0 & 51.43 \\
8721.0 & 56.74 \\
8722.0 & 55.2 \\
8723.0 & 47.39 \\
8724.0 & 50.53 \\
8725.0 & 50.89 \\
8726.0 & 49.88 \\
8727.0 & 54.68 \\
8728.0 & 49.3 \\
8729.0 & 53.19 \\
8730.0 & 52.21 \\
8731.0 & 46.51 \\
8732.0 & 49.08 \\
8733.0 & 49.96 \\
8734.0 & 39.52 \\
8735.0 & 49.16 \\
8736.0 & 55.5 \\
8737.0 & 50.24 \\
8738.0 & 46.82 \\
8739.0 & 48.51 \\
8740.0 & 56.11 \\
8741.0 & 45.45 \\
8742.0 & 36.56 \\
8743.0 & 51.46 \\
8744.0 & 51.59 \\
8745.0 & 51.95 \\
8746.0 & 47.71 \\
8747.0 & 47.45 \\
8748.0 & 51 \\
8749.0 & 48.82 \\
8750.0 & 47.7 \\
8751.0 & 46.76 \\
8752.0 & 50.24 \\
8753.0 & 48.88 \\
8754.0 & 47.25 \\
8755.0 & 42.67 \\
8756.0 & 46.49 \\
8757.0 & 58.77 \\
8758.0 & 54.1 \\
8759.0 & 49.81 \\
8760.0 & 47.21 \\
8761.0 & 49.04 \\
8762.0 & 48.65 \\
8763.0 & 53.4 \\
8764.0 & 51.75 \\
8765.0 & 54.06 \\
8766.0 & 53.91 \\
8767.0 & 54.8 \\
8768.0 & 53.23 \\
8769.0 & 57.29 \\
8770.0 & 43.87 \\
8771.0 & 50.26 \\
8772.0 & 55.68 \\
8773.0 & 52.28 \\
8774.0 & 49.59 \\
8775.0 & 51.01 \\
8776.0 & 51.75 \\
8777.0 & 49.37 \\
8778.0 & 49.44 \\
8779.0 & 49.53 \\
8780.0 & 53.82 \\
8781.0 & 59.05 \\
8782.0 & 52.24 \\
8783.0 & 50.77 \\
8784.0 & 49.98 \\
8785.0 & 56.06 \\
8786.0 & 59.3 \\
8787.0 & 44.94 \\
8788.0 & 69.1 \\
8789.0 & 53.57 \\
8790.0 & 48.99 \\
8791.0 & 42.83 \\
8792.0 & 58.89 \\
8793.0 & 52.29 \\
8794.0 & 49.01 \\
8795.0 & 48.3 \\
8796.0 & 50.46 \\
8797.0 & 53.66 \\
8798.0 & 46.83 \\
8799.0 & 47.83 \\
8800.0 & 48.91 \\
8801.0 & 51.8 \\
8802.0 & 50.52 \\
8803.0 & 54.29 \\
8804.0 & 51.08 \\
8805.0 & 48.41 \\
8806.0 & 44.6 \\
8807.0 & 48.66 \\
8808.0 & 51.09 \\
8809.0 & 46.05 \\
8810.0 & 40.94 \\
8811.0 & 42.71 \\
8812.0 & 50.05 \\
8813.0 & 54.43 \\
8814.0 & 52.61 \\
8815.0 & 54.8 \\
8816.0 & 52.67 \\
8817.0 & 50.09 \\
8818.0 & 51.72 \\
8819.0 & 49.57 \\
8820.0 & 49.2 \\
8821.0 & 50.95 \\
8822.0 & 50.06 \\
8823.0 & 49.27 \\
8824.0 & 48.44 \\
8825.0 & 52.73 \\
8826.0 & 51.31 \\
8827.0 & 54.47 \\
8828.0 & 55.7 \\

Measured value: 48.1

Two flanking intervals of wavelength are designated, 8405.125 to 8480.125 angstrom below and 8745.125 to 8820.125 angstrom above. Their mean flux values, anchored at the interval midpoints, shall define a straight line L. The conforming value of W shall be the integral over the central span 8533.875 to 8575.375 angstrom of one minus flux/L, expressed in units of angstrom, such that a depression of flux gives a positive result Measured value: 3.73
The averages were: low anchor 48.5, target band 44.8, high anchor 50.8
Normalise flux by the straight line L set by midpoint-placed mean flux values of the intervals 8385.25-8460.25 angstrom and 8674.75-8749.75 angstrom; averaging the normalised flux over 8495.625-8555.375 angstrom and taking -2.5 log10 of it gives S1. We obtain 0.10 mag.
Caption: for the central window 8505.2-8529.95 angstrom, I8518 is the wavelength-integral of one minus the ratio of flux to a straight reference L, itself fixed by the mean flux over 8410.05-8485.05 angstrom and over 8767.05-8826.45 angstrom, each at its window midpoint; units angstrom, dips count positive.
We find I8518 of 0.3 angstrom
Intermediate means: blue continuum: 48.4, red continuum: 51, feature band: 48.3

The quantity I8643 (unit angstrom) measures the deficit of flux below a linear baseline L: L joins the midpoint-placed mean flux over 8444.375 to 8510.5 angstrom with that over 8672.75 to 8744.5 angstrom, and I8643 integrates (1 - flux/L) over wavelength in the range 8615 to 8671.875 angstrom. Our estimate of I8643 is 2.3 angstrom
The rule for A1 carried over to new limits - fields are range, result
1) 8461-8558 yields 46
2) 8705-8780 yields 50.3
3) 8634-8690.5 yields 47.7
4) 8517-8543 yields 45.6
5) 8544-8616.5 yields 48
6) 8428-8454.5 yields 47.5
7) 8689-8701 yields 51.6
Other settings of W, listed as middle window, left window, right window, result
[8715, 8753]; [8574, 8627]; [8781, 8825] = 0.22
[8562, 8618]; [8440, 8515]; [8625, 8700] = -1.14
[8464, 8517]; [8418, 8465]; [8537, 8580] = 0.09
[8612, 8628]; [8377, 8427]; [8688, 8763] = 0.45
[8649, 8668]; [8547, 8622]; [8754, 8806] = 1.27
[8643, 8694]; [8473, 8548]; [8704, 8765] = 0.46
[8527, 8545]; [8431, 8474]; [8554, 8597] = 2.03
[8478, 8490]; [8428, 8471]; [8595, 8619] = -0.18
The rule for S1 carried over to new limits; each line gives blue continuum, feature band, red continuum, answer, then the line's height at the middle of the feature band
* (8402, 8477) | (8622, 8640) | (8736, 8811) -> 0.020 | 49.6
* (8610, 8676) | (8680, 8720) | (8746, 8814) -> -0.031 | 48.9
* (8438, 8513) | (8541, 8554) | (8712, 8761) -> 0.161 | 48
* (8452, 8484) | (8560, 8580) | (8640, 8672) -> -0.031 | 47.3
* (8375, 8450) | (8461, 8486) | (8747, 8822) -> 0.029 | 49.3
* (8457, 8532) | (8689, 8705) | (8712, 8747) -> -0.037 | 49.8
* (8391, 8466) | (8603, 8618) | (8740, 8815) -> 0.013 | 49.8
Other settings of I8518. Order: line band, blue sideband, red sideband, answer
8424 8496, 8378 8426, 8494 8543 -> 0.06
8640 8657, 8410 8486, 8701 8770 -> 0.35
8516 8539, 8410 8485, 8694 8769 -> 0.80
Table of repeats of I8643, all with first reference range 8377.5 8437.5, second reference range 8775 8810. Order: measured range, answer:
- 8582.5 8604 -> 0.5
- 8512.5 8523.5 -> 0.5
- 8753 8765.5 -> 0.2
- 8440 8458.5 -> 0.5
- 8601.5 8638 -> 1.1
